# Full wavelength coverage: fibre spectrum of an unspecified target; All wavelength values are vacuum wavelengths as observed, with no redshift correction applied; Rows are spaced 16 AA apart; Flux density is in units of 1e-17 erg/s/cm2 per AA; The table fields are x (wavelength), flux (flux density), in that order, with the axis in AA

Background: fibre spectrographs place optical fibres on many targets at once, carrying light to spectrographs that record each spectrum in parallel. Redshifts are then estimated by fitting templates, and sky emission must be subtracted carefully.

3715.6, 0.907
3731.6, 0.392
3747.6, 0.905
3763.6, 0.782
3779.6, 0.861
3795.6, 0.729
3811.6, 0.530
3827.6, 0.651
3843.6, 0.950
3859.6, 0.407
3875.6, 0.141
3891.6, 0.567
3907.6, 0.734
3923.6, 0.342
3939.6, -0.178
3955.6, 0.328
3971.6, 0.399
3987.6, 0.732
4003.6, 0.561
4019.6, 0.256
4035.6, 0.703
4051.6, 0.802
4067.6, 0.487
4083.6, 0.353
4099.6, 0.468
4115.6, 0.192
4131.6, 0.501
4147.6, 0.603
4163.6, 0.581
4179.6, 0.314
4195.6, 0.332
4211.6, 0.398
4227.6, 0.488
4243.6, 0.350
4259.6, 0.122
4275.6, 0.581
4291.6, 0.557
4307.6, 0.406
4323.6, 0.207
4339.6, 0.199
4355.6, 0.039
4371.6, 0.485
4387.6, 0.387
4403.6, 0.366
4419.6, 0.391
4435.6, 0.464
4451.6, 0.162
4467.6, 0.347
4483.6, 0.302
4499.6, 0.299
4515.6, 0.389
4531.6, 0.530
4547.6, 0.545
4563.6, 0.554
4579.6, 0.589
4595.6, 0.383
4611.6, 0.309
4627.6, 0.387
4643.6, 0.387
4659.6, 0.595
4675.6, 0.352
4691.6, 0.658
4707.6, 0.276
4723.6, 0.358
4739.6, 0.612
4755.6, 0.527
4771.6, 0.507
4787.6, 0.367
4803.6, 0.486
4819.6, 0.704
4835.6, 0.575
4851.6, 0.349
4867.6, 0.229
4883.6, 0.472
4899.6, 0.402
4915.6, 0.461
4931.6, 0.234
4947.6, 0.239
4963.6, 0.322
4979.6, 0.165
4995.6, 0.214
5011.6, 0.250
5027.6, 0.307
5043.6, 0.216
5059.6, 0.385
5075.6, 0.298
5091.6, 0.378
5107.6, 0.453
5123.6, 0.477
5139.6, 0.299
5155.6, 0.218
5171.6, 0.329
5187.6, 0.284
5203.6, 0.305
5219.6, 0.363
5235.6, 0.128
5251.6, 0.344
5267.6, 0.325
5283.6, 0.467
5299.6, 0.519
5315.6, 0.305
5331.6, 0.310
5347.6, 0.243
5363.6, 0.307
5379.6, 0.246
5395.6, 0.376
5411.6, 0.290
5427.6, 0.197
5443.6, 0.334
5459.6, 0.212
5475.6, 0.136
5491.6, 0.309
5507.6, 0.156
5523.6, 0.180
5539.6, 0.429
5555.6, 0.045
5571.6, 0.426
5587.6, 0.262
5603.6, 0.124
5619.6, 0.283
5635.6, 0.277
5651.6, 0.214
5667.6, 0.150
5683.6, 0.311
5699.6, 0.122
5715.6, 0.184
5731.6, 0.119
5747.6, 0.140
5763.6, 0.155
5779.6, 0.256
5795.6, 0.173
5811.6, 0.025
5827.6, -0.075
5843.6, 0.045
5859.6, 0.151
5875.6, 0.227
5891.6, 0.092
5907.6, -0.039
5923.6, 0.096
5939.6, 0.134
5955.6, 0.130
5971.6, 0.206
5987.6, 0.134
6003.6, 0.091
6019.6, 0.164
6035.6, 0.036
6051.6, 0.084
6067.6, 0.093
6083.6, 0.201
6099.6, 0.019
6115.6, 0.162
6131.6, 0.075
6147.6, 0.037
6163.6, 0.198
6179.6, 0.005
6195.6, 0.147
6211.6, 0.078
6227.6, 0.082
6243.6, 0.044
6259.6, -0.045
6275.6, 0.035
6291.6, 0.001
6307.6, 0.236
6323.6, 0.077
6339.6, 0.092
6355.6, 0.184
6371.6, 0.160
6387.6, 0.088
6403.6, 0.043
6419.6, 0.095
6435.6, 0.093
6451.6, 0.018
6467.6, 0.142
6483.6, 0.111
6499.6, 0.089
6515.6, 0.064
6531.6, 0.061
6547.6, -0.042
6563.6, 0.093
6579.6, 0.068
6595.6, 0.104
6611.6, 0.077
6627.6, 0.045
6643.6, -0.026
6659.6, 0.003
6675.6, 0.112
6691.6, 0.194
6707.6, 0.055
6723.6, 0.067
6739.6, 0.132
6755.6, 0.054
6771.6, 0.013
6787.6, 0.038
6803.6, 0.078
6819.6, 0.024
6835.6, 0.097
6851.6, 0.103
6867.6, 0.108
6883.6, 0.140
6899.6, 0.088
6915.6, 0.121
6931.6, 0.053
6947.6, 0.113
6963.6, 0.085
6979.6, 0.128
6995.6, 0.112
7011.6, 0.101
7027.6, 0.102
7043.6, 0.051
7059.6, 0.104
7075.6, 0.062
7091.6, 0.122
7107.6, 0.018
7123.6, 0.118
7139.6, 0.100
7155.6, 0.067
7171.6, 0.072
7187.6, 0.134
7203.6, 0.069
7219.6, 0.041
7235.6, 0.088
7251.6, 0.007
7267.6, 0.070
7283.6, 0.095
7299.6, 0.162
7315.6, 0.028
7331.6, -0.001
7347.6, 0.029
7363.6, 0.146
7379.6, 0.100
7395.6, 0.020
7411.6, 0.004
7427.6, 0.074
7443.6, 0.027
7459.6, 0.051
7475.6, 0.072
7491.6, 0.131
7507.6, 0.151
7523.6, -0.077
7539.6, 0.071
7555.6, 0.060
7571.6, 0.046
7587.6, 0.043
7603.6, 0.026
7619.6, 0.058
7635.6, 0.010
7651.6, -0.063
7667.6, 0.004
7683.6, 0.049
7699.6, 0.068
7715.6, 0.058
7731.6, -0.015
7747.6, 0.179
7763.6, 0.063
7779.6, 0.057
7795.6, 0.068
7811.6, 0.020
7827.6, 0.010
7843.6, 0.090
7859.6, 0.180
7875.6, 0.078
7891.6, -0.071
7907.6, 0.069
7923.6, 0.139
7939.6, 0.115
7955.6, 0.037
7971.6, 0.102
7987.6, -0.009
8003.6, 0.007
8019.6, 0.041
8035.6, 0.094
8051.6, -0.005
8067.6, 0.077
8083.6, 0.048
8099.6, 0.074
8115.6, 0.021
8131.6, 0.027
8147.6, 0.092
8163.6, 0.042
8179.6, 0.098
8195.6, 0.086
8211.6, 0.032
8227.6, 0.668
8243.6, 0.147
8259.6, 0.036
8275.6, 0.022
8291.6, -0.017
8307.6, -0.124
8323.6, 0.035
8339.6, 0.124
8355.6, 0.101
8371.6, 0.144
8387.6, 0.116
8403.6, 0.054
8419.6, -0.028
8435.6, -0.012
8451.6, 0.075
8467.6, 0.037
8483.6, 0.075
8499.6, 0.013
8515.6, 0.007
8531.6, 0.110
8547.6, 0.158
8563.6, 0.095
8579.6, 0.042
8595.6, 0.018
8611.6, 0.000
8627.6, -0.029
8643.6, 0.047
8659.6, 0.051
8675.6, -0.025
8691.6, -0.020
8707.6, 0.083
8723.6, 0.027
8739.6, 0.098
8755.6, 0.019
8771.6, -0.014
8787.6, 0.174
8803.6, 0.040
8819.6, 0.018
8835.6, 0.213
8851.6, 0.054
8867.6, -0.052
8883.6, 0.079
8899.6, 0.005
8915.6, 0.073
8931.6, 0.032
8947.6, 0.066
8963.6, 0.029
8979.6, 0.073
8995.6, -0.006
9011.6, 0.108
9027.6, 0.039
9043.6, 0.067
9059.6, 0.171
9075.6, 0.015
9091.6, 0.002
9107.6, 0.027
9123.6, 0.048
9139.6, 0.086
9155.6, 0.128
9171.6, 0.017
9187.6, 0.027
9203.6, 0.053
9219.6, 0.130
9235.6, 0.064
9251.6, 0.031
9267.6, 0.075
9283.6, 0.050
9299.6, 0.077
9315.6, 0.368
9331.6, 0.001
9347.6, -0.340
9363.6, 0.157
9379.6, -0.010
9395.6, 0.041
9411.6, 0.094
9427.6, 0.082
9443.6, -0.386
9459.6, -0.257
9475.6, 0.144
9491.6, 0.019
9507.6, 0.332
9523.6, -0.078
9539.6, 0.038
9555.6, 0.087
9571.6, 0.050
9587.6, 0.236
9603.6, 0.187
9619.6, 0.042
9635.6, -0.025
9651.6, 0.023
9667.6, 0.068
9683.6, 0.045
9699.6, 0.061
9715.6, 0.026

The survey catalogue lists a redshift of 1.208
